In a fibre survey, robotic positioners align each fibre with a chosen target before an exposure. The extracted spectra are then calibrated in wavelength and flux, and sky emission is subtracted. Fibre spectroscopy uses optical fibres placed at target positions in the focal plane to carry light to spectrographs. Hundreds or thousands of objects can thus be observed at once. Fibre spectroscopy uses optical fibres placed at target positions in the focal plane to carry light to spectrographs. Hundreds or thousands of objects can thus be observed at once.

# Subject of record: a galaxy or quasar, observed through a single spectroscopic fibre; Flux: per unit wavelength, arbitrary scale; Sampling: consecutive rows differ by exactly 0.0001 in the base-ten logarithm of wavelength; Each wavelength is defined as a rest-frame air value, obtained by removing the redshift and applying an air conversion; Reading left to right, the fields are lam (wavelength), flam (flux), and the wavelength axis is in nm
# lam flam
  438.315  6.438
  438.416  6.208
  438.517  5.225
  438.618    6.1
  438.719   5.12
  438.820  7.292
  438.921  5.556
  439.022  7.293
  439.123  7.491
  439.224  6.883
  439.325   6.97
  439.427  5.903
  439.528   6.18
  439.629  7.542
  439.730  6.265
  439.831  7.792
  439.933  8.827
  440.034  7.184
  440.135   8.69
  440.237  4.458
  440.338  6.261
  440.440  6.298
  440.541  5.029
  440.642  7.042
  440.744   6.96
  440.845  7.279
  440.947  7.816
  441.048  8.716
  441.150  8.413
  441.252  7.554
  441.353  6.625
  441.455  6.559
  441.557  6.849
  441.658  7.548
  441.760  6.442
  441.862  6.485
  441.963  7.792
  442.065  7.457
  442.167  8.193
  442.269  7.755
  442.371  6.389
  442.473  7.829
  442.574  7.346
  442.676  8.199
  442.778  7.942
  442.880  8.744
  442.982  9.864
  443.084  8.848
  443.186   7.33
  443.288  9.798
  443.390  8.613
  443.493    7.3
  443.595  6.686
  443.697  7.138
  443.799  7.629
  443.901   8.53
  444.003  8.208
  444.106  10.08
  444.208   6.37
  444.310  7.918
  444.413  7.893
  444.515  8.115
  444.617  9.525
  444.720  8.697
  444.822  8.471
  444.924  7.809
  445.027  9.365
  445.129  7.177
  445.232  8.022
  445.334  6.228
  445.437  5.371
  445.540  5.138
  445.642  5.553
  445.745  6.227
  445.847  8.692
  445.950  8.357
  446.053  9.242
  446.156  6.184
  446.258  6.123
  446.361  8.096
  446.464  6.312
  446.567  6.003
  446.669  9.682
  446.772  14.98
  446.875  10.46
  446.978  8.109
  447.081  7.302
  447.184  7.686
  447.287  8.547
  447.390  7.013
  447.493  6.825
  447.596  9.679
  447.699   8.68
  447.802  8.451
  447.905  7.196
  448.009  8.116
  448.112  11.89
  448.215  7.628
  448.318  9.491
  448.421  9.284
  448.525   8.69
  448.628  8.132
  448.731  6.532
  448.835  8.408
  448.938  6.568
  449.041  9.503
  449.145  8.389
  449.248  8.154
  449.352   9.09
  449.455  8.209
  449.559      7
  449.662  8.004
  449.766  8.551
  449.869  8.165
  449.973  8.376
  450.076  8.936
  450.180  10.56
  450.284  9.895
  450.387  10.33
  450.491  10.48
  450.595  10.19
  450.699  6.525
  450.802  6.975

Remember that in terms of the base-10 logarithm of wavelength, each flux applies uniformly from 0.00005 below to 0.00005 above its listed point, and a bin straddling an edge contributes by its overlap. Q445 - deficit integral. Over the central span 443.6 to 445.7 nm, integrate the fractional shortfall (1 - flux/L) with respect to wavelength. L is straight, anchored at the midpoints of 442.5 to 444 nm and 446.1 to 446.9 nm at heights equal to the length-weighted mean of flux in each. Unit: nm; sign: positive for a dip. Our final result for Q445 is 0.16 nm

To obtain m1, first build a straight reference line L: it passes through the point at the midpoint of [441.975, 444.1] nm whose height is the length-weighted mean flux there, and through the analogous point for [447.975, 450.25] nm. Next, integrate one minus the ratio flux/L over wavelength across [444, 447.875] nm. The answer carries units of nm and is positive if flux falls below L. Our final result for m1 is 0.15 nm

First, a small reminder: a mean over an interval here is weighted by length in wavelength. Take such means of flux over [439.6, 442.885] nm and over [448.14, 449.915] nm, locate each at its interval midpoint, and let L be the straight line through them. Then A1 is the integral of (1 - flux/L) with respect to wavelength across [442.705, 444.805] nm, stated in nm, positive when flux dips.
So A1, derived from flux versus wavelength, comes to -0.19 nm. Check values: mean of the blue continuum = 7.26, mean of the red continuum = 8.27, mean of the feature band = 8.26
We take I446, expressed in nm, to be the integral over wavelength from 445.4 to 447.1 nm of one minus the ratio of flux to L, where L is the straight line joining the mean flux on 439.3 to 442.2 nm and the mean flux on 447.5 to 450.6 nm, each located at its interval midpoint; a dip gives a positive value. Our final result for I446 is 0.08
